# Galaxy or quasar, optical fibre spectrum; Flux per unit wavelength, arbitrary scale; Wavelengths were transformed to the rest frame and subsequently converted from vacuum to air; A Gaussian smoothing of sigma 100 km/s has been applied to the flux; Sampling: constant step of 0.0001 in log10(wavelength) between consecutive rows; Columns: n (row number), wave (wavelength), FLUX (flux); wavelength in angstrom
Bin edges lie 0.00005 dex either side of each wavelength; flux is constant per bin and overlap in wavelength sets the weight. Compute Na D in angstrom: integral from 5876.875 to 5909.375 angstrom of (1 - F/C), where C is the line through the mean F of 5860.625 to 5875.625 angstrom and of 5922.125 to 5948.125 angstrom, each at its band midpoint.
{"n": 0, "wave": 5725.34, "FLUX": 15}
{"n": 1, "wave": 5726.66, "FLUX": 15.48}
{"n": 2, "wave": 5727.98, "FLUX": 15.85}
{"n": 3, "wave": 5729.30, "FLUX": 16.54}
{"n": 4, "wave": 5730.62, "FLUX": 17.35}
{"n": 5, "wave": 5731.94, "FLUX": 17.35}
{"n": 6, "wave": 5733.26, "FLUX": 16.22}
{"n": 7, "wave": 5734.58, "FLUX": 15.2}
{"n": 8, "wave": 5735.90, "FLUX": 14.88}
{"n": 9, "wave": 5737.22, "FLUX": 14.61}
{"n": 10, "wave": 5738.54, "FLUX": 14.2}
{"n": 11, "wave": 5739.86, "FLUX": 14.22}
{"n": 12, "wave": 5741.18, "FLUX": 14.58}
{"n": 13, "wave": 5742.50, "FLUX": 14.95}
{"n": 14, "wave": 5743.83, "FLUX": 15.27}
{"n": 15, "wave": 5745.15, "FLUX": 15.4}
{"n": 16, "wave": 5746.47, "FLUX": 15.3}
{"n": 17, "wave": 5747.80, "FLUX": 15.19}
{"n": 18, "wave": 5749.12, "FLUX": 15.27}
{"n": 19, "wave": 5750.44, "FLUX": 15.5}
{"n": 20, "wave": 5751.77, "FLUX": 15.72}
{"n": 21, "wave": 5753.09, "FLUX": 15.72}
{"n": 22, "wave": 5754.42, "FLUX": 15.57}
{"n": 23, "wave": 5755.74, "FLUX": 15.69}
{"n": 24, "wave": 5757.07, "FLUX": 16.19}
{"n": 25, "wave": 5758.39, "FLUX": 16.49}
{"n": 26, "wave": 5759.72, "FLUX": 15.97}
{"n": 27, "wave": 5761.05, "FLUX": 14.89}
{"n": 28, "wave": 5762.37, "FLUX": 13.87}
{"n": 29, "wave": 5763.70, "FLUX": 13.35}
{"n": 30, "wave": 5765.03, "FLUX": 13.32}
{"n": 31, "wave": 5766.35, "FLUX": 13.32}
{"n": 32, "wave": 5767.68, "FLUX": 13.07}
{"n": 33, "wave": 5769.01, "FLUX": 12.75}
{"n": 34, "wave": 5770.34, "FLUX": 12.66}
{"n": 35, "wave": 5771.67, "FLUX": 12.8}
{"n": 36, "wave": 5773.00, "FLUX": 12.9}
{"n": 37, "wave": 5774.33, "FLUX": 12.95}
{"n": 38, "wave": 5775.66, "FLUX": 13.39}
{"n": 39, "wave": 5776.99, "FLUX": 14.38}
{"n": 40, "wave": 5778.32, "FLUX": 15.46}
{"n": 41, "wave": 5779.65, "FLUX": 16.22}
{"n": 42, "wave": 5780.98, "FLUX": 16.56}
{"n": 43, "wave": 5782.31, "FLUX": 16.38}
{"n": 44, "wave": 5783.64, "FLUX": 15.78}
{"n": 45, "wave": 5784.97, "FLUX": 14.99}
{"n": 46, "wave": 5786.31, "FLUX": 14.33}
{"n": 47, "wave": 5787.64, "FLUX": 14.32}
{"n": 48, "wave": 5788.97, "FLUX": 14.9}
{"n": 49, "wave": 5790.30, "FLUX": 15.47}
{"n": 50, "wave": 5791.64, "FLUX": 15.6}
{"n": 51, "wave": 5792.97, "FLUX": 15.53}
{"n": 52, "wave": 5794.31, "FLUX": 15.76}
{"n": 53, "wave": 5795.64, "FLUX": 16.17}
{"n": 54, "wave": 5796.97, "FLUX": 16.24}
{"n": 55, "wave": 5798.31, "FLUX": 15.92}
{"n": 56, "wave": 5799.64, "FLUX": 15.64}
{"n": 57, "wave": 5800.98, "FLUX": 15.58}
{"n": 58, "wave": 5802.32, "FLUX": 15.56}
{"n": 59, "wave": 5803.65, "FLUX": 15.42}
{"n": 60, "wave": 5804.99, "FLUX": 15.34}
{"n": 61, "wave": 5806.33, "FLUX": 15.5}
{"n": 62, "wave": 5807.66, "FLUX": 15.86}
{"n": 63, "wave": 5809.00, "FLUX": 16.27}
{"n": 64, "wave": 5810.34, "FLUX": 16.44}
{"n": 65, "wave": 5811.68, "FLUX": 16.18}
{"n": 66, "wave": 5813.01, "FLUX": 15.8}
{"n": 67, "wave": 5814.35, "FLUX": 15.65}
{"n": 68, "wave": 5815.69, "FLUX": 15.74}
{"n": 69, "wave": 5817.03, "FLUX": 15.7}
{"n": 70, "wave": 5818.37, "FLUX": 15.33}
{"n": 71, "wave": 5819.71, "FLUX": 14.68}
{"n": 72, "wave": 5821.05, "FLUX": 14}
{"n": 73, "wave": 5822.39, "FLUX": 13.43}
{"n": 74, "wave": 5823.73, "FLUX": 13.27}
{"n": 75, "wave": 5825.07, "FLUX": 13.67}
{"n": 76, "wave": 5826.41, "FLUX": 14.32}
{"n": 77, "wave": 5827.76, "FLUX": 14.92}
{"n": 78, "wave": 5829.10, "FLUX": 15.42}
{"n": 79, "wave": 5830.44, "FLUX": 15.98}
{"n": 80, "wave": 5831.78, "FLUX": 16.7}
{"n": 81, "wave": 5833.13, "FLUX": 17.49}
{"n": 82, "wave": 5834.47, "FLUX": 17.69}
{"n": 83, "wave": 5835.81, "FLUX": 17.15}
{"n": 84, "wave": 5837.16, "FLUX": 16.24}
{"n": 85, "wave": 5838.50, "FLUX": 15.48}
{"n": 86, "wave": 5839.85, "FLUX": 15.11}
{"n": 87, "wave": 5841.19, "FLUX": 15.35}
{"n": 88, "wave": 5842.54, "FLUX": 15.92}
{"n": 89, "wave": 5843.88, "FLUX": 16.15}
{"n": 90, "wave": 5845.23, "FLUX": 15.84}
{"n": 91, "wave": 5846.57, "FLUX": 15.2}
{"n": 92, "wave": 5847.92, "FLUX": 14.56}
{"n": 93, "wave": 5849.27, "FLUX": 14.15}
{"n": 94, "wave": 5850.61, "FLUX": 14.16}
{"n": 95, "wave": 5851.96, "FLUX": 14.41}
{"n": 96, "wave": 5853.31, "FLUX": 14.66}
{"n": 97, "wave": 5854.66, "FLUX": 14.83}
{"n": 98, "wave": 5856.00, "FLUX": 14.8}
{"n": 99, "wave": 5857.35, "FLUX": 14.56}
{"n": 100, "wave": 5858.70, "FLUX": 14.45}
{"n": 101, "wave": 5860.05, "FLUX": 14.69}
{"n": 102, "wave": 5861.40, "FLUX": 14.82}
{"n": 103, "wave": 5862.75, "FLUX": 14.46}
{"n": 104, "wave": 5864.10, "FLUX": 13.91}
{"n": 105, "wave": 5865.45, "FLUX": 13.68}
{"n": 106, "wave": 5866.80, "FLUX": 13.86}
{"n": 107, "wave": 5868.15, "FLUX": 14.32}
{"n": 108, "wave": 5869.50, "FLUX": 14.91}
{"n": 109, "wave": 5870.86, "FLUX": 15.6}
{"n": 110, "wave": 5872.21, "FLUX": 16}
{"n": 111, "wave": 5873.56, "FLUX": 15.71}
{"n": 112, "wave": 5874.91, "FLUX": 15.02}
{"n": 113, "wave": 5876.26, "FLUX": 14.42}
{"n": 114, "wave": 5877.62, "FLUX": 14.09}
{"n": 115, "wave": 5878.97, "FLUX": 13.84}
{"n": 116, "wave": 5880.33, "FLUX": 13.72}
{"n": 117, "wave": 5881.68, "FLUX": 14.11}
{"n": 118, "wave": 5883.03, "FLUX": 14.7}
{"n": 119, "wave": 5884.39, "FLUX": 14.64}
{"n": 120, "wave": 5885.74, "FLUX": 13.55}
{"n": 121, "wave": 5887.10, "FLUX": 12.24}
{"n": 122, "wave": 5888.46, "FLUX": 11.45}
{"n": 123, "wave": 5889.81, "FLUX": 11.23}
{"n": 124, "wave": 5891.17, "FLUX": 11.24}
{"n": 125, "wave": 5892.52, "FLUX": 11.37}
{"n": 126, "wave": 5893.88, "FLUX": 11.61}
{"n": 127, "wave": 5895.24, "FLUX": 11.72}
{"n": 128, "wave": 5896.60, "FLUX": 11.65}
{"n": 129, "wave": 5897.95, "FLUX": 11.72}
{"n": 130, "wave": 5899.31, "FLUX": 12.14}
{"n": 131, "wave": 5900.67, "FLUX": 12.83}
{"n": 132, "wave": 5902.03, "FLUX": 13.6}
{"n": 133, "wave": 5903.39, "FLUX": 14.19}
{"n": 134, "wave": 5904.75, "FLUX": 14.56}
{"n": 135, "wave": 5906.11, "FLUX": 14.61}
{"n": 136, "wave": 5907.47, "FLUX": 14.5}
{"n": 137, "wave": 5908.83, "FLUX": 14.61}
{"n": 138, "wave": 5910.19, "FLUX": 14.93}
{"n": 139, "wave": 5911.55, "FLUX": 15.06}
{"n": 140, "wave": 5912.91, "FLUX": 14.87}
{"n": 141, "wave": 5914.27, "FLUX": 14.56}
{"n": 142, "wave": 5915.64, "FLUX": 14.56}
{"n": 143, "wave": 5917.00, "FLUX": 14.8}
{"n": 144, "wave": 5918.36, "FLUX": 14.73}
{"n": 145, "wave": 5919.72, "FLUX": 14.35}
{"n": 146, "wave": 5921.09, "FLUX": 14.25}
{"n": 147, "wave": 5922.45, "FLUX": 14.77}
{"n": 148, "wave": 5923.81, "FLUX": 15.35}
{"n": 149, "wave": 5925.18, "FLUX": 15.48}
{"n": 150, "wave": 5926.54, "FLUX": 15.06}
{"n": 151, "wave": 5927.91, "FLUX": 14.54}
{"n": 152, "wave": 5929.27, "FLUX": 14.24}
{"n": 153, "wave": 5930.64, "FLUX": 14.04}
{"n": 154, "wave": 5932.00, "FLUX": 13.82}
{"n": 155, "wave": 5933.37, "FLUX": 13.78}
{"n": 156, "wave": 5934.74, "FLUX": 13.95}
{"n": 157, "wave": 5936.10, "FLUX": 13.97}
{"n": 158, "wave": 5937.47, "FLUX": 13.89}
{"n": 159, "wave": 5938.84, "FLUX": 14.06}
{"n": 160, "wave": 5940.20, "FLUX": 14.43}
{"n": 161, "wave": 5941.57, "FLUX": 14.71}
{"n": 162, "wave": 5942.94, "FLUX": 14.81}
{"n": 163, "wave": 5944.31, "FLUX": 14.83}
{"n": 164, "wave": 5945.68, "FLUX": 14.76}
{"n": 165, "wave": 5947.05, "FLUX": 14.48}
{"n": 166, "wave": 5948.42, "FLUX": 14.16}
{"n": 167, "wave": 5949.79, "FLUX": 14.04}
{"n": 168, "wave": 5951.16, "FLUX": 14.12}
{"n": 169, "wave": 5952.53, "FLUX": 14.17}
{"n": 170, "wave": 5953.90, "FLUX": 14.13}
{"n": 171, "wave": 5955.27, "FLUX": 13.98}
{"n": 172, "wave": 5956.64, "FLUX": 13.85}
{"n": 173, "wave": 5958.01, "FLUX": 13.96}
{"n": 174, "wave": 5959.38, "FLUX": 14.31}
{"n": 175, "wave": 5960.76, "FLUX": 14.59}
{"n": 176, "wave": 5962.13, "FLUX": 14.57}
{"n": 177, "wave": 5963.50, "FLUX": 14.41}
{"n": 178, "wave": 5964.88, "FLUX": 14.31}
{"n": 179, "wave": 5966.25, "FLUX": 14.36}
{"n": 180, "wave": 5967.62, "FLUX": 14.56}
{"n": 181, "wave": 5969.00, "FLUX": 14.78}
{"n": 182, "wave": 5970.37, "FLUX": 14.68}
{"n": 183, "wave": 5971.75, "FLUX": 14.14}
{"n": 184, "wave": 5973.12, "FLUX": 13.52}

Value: 3.5 angstrom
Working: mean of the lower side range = 14.8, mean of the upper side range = 14.5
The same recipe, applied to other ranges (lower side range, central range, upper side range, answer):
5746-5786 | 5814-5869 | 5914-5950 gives -1.7 angstrom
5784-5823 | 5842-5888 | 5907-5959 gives 1.2 angstrom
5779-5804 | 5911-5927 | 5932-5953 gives -0.4 angstrom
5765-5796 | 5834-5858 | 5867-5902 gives -2.6 angstrom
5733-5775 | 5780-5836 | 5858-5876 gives -3.3 angstrom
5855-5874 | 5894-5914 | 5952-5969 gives 1.3 angstrom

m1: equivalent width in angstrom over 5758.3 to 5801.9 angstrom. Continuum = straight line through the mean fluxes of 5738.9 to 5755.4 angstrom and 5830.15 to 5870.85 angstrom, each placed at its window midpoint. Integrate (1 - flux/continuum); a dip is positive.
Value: 1.3 angstrom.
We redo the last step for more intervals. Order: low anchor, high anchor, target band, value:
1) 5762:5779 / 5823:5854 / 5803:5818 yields -1.3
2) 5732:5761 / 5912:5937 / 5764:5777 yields 1.8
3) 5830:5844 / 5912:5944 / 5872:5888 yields 1.2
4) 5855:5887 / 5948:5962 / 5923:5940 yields -0.1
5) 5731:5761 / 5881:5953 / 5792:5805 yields -0.7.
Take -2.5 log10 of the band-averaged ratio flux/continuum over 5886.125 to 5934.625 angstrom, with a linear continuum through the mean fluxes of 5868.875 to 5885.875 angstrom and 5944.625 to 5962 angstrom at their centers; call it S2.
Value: 0.06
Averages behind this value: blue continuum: 14.7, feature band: 13.7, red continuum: 14.2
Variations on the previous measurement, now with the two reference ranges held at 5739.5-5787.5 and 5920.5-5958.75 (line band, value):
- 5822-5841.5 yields -0.07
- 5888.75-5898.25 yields 0.25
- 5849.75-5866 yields 0.00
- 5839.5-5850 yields -0.05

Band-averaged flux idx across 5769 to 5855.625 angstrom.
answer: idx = 15.2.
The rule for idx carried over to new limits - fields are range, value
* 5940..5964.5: 14.3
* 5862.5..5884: 14.5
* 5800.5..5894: 14.8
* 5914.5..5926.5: 14.8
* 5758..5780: 13.9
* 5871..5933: 13.9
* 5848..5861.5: 14.5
